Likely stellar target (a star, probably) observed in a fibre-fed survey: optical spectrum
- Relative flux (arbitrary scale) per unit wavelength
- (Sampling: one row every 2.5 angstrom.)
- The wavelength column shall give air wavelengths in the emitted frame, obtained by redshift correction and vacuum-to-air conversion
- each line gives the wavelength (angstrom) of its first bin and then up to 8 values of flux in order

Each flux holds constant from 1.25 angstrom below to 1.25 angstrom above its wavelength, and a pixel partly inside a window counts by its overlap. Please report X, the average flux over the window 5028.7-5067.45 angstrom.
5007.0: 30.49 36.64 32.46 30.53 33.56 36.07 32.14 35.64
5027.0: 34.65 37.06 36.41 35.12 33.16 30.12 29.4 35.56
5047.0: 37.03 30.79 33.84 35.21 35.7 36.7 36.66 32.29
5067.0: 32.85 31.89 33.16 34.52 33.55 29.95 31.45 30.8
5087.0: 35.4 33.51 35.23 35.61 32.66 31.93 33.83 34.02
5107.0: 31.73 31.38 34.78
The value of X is 34.2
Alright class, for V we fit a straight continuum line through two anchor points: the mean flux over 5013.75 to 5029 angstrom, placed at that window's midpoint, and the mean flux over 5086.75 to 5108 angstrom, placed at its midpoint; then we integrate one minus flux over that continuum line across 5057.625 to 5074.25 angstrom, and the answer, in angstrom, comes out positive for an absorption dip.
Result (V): -0.09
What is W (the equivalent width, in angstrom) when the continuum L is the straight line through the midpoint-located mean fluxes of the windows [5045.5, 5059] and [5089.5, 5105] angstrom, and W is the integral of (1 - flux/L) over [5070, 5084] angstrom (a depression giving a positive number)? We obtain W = 0.7 angstrom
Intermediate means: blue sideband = 34.7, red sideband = 33.8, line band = 32.4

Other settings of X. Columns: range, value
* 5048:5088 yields 33.4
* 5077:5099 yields 33.1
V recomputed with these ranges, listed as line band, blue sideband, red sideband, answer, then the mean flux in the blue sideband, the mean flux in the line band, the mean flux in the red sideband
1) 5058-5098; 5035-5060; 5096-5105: -0.25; 33.7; 33.5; 33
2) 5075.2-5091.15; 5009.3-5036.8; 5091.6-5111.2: 0.45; 34.4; 32.6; 33.2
